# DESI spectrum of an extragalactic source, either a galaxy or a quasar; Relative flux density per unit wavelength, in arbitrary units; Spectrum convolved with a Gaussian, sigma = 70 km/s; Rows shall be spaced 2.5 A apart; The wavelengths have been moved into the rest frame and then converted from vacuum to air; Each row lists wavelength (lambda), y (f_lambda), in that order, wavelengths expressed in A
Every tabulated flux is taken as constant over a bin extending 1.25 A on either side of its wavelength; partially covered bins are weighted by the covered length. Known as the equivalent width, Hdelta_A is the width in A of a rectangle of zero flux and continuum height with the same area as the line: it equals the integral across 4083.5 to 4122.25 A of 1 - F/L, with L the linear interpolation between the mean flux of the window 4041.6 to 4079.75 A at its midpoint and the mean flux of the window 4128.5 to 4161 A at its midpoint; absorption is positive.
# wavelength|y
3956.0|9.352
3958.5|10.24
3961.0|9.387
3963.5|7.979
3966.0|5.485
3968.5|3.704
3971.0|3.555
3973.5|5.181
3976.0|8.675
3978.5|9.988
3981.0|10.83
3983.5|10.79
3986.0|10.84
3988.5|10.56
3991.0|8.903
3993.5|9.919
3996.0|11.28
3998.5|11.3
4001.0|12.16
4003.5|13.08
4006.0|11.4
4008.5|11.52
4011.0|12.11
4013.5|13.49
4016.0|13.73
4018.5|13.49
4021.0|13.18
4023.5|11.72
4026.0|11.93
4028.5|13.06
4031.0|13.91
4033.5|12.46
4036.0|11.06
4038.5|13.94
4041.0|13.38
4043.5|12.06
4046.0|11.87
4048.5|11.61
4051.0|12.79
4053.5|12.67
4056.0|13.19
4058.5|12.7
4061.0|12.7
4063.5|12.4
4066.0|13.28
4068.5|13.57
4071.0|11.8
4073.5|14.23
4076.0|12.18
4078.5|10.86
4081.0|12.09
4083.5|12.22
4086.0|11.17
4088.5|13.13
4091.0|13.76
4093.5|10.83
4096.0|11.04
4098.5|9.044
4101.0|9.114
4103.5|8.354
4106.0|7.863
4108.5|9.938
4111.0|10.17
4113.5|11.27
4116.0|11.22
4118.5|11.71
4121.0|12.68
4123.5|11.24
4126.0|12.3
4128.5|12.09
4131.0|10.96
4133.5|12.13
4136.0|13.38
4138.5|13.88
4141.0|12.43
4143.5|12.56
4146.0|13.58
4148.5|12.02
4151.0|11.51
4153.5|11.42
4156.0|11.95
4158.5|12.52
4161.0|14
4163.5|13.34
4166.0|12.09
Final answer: 5.2 A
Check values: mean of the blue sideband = 12.5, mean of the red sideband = 12.4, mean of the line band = 10.8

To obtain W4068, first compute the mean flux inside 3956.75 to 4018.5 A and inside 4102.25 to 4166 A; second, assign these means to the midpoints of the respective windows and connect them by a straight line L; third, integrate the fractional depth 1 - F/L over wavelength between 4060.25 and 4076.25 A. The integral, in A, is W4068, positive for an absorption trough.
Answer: -2.9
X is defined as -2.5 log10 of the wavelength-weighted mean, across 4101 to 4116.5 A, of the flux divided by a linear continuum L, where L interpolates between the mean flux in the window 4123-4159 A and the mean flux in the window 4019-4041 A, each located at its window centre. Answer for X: 0.27 mag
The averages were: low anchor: 12.7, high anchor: 12.3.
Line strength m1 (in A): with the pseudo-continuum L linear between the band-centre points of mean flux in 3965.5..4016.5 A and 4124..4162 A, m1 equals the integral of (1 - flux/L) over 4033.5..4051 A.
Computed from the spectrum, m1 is -2.6 A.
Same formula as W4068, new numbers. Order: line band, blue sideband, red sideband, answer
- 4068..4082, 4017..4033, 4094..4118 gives -1.7 A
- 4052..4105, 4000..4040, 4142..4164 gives 2.9 A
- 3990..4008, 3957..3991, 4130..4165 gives -4.6 A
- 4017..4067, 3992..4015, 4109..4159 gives -3.4 A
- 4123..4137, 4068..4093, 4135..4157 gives 0.5 A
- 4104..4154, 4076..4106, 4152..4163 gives 0.8 A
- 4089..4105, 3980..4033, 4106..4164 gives 2.0 A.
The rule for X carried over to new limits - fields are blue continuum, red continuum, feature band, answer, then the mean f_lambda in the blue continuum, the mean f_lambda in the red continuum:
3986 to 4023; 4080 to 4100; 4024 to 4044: -0.08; 11.8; 11.6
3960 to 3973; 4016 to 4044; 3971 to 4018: -0.19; 5.91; 12.8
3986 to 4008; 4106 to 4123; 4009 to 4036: -0.16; 11.1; 10.9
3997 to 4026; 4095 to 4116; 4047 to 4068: -0.15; 12.4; 9.68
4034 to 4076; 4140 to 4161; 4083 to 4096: 0.04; 12.7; 12.4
